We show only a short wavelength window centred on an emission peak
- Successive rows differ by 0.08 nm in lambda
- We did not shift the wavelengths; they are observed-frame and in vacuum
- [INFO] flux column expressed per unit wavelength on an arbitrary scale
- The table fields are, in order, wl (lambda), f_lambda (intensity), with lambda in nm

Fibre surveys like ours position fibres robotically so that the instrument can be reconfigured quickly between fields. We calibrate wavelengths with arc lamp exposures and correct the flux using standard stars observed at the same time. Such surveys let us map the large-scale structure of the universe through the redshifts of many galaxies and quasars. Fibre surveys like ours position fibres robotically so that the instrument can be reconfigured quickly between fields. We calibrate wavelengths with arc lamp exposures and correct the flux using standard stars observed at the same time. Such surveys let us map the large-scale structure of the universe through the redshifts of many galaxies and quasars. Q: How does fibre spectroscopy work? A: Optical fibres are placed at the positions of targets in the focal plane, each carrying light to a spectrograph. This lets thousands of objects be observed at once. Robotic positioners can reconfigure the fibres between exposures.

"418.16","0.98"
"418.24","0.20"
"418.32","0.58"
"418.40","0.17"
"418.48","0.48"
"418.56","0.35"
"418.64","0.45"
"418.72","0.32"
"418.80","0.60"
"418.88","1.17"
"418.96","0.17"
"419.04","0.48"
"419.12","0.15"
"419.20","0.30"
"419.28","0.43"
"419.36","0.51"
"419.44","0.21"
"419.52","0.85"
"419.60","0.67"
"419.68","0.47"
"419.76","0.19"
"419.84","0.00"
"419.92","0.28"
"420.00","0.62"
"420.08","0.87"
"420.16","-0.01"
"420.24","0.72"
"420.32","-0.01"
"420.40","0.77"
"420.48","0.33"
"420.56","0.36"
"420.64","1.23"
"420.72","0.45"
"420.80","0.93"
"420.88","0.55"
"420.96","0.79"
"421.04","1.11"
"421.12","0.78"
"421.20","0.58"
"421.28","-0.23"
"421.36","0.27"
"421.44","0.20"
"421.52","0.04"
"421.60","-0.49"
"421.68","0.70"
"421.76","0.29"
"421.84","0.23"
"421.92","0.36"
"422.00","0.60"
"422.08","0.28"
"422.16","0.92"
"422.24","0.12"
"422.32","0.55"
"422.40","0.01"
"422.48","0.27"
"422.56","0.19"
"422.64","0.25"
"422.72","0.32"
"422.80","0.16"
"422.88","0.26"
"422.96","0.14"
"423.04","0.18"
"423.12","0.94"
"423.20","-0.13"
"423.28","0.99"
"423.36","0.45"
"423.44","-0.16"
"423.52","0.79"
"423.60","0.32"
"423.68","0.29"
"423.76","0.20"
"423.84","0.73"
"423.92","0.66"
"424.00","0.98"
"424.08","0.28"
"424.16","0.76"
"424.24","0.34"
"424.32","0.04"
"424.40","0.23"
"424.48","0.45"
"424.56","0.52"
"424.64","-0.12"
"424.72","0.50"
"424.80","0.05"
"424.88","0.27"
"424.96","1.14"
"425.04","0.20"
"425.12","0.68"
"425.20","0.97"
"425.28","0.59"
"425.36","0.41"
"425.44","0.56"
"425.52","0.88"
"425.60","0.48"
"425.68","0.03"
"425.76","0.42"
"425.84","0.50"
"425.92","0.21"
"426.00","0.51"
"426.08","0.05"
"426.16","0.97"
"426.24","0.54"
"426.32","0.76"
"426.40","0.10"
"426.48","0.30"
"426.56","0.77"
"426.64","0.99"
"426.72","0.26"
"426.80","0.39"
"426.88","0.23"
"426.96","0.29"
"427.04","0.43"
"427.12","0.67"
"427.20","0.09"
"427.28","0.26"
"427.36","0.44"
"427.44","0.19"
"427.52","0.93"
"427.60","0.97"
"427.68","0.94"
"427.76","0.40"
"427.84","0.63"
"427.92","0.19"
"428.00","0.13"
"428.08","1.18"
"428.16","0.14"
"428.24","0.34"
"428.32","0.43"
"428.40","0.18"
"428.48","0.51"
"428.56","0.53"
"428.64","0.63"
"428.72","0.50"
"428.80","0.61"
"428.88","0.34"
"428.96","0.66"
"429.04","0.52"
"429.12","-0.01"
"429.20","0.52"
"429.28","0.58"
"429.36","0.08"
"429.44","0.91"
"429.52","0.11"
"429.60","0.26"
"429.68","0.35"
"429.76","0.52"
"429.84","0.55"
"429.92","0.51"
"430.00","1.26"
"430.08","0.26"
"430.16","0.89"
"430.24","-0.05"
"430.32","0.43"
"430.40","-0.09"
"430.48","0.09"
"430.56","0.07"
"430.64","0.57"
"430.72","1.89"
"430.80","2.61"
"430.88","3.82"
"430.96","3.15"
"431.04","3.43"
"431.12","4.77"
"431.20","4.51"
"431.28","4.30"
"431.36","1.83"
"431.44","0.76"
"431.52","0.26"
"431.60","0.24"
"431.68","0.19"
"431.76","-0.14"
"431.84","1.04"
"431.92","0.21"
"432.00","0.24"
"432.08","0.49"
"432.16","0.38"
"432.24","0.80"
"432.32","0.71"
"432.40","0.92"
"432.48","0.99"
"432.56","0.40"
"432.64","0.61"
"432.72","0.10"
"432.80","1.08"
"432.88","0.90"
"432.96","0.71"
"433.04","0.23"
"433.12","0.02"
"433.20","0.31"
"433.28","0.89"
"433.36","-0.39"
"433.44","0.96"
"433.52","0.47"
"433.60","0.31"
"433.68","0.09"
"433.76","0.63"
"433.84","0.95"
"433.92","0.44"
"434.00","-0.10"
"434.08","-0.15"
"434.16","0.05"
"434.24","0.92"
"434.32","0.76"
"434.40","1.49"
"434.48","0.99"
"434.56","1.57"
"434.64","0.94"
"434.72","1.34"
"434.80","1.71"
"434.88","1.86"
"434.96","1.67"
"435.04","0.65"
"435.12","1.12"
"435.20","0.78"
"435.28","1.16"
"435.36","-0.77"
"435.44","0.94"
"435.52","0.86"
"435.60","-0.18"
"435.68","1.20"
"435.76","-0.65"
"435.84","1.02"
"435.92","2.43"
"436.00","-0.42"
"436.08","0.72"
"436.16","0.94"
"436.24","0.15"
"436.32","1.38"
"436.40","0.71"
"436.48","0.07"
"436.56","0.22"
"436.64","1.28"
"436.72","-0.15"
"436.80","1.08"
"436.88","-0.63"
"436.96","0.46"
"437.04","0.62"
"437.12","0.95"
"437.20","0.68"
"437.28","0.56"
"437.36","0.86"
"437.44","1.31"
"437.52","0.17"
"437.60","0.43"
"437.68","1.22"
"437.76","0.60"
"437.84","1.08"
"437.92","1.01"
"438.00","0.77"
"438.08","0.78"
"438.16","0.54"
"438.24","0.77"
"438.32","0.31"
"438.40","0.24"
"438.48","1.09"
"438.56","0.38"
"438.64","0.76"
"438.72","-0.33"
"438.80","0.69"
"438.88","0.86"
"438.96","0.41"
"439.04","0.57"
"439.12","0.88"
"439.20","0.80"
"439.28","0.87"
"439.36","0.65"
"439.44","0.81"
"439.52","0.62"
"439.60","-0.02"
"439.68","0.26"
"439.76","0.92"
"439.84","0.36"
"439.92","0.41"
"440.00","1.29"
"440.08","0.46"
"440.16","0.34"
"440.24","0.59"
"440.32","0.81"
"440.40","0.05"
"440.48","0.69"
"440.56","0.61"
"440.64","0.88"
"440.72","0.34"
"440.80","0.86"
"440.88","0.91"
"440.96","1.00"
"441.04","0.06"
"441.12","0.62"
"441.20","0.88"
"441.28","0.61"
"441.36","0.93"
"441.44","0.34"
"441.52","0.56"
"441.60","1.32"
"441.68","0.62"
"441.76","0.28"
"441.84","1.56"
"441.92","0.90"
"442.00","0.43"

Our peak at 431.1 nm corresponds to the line [O II]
